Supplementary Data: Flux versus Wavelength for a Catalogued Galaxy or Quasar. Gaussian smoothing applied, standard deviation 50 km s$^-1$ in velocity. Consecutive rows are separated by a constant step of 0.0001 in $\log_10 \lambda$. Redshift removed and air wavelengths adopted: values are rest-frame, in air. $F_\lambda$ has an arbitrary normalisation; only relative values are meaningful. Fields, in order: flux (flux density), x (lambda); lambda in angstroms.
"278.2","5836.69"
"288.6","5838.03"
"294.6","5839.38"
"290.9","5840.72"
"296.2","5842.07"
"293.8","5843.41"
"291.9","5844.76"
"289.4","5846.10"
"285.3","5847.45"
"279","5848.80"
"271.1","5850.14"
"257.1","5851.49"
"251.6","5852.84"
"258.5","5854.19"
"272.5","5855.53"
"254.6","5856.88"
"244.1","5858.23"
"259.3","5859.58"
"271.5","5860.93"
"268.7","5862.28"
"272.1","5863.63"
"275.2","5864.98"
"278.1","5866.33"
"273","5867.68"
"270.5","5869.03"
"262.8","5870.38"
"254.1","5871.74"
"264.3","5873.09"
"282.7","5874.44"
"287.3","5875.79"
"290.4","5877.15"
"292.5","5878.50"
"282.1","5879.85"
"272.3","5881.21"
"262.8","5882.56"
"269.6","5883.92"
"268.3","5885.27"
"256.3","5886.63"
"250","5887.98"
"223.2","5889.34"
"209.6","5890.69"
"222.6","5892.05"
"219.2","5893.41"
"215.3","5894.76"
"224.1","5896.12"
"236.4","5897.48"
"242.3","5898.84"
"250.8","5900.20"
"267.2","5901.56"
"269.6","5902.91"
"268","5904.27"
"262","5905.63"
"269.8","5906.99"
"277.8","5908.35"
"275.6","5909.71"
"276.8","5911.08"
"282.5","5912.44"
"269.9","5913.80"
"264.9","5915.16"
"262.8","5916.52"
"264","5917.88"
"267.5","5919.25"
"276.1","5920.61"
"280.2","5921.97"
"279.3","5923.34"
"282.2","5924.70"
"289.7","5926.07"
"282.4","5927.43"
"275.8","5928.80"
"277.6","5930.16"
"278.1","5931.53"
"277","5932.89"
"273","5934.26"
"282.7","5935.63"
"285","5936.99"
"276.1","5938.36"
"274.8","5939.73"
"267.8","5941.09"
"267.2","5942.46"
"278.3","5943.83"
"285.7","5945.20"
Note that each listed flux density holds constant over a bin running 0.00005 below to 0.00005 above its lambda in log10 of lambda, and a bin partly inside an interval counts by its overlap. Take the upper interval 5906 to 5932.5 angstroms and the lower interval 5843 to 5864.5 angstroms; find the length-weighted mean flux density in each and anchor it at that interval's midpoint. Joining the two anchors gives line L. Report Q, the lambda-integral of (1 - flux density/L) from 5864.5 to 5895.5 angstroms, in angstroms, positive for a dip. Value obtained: 1.4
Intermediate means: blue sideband 270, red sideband 275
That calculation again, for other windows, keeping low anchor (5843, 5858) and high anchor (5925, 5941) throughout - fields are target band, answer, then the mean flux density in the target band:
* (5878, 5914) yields 2.6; 256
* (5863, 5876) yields 0.1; 272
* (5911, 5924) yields 0.3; 272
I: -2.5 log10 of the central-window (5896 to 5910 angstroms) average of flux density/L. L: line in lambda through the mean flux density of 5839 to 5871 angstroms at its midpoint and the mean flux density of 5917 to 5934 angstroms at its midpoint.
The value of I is 0.07 mag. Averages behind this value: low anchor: 273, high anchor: 277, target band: 259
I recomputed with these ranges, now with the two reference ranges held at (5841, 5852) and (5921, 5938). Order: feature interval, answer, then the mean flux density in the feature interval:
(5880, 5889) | 0.08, 263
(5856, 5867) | 0.07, 265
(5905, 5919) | 0.04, 270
